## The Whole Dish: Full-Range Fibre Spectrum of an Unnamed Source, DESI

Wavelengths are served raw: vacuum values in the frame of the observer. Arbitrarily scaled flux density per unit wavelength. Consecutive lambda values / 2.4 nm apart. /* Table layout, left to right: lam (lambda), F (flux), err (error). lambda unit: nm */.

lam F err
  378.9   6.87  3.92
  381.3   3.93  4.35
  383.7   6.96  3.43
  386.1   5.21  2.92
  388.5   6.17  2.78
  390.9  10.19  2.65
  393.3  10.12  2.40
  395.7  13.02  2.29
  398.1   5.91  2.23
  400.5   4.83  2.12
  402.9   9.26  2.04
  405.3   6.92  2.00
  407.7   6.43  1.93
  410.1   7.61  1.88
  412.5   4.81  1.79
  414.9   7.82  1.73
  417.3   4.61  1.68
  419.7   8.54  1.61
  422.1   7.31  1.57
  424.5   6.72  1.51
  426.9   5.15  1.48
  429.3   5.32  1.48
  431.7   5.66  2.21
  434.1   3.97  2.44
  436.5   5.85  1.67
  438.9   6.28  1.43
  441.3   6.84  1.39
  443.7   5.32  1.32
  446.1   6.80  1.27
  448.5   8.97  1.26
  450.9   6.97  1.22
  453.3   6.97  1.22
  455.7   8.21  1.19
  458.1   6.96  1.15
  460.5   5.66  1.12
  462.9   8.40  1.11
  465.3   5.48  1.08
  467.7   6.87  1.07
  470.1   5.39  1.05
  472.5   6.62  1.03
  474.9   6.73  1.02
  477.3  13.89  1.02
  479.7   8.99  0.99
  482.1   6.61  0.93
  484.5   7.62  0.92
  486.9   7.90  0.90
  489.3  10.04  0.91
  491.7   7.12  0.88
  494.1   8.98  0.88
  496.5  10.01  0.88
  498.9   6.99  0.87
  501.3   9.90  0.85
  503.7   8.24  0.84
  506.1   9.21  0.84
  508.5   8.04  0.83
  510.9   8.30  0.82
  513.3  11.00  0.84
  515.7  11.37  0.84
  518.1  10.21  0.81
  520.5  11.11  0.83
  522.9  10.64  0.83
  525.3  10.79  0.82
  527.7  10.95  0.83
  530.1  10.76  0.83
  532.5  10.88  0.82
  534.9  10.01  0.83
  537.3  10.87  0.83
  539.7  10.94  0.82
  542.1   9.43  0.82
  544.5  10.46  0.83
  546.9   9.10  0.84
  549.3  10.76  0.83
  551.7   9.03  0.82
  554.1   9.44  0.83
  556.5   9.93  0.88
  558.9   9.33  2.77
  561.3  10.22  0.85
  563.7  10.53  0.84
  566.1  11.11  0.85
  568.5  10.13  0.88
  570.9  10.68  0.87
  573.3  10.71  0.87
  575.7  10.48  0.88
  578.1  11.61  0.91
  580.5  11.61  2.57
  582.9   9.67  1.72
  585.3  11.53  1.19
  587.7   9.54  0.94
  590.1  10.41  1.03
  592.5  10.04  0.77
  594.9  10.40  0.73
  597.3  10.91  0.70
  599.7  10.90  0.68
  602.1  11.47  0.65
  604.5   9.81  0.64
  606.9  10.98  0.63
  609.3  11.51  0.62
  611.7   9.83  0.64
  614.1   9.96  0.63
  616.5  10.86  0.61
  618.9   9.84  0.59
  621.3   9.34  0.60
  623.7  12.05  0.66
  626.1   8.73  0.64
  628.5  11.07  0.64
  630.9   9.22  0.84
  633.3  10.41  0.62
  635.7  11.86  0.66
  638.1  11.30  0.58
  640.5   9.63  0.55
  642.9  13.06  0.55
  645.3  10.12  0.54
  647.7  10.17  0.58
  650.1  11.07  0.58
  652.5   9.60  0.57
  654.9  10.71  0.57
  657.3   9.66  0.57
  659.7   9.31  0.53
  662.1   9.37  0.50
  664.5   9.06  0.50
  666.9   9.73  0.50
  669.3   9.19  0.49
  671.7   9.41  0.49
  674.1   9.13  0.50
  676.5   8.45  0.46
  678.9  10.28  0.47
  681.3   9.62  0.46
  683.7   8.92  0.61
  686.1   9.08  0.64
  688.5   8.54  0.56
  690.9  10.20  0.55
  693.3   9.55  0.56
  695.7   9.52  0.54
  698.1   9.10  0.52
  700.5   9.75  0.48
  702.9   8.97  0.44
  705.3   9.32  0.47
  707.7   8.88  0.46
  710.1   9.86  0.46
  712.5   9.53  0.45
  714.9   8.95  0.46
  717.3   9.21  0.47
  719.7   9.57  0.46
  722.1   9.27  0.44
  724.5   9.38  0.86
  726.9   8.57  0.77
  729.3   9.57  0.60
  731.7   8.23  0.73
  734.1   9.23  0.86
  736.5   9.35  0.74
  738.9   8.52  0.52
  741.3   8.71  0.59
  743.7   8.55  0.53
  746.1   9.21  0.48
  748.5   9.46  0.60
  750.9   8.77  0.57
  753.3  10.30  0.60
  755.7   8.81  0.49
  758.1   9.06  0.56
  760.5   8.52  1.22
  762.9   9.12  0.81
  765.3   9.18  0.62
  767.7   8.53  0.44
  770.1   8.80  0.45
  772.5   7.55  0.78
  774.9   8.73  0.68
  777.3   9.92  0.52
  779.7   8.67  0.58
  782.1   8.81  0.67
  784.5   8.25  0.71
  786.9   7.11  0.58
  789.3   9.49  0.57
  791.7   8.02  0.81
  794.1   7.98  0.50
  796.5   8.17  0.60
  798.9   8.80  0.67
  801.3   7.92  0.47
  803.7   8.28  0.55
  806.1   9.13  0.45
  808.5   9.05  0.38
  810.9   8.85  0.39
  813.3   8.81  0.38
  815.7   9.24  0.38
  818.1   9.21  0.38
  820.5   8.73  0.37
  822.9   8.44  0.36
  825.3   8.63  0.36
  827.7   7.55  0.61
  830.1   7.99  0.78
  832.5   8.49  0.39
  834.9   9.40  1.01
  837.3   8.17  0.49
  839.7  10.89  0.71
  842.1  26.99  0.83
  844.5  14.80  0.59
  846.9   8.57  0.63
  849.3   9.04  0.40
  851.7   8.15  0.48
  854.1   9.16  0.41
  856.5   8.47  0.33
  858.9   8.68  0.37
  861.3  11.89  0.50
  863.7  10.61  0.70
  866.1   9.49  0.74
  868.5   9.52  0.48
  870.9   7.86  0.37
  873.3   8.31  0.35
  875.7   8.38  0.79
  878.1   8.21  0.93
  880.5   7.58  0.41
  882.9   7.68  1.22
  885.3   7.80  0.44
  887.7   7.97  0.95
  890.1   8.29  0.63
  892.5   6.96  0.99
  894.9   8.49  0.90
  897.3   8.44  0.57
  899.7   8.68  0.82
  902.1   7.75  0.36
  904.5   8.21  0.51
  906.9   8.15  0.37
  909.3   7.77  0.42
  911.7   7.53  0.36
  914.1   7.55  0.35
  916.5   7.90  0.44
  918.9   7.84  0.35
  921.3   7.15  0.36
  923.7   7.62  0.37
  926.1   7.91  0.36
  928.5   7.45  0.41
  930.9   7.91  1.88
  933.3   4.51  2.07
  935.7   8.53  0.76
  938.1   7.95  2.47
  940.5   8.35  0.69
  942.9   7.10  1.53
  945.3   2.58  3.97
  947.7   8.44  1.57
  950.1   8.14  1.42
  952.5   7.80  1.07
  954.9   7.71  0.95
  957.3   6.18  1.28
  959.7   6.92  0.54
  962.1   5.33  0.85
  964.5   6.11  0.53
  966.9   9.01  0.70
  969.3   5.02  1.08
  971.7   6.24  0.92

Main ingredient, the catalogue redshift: 0.28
